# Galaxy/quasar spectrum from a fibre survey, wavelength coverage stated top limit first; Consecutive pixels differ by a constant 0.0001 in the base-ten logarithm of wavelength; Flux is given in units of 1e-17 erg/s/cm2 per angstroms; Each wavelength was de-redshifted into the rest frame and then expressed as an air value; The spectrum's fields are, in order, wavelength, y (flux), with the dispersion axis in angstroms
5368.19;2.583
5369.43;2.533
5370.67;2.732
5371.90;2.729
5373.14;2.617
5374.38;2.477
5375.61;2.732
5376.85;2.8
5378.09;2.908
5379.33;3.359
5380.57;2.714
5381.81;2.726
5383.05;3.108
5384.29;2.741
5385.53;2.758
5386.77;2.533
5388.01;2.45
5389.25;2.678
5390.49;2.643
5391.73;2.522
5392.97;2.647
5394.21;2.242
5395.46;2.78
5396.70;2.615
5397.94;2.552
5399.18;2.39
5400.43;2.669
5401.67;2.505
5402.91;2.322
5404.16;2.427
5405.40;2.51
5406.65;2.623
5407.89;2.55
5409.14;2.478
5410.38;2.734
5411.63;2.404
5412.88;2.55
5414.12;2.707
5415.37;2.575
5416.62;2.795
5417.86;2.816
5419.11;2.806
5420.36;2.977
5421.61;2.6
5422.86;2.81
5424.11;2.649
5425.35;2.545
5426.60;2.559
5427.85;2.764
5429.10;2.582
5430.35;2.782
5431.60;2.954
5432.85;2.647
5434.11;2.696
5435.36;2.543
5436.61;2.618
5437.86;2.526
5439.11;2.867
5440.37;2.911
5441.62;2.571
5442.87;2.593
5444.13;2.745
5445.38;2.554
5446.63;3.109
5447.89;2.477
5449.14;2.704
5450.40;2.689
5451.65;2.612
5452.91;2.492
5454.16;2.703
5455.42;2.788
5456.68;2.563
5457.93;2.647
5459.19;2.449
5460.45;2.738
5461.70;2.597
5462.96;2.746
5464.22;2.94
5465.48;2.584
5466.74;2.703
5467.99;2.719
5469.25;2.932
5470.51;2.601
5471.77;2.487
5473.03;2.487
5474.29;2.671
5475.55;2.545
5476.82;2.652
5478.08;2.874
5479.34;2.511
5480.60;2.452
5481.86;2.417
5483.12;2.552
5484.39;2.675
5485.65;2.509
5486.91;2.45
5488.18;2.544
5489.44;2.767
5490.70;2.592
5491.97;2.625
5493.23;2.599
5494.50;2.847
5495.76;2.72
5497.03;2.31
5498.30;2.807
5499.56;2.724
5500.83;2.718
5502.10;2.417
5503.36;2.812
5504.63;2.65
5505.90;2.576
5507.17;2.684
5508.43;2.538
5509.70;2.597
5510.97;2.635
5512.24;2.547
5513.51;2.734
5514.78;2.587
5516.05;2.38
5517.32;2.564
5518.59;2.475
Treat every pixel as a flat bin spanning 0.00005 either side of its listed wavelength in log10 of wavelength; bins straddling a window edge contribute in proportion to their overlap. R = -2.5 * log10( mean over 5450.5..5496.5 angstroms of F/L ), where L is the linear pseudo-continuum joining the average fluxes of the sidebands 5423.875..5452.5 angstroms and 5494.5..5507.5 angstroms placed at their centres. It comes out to 0.01 mag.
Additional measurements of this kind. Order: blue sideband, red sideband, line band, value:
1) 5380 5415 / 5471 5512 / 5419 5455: -0.04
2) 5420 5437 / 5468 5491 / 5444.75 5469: -0.02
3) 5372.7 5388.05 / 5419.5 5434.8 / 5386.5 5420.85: 0.06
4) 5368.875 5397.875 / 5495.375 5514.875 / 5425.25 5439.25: 0.00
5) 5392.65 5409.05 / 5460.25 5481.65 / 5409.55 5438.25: -0.05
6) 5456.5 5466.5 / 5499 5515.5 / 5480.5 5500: 0.02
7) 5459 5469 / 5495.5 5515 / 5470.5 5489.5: 0.04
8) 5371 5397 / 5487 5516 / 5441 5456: 0.00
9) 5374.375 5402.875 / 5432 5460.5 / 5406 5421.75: 0.00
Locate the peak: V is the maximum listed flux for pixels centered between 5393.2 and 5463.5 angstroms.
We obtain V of 3.109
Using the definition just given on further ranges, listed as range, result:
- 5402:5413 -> 2.734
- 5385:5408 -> 2.78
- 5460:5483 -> 2.94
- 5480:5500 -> 2.847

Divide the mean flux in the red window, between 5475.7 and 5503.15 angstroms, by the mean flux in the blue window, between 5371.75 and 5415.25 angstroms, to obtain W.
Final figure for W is 0.99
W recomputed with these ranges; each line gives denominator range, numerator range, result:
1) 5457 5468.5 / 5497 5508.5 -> 0.99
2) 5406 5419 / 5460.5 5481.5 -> 1.01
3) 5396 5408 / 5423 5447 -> 1.07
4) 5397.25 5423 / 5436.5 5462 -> 1.02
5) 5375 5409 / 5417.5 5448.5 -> 1.02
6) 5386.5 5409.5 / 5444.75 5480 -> 1.05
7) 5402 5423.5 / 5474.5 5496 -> 0.99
